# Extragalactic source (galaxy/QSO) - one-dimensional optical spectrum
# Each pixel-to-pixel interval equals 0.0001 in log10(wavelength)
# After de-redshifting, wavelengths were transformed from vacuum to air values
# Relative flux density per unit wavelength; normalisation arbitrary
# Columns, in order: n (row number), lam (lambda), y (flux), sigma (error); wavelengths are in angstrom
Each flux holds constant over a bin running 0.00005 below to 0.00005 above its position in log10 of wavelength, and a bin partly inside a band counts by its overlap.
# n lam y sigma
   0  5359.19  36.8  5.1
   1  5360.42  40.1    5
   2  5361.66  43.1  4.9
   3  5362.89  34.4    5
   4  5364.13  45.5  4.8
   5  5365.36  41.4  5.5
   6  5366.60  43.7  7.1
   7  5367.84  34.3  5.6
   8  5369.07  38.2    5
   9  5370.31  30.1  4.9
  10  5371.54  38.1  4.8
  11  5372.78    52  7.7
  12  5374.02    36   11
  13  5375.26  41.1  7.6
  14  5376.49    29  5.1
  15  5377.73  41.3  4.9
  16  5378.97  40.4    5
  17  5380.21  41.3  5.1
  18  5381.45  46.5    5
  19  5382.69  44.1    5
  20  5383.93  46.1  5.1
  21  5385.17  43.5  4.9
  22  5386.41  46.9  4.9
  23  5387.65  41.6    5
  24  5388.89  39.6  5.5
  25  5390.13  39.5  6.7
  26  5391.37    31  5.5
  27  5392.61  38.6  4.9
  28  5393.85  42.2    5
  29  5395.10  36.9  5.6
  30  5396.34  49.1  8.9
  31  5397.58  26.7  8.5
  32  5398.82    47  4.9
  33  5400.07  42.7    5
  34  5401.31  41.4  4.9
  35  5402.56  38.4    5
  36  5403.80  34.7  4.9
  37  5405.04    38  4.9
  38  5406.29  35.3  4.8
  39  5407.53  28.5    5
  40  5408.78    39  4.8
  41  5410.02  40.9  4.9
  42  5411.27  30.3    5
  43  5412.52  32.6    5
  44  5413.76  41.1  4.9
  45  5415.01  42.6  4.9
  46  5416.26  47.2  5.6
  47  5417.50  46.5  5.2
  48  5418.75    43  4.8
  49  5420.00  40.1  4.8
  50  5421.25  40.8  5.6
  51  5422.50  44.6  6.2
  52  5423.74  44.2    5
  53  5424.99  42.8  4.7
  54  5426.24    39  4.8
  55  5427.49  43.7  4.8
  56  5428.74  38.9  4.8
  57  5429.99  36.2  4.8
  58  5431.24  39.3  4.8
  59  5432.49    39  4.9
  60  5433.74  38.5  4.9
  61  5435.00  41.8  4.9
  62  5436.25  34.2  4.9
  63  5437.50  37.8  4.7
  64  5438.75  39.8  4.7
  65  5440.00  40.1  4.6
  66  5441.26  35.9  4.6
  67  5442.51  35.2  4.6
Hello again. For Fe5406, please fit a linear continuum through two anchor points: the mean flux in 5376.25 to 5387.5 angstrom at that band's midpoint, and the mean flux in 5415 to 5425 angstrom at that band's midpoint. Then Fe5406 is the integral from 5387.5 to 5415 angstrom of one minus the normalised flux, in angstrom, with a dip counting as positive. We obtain 3.2 angstrom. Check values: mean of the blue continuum 42.5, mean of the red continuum 43.7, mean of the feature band 38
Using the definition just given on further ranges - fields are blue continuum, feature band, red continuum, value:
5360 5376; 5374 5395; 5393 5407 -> -0.6 angstrom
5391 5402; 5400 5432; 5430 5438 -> -0.6 angstrom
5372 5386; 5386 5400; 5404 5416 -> -0.1 angstrom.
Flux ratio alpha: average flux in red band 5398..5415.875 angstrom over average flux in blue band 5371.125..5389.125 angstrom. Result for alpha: 0.91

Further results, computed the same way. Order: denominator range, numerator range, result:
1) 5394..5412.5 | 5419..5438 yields 1.06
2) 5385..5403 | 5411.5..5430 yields 1.03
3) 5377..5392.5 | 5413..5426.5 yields 1.03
